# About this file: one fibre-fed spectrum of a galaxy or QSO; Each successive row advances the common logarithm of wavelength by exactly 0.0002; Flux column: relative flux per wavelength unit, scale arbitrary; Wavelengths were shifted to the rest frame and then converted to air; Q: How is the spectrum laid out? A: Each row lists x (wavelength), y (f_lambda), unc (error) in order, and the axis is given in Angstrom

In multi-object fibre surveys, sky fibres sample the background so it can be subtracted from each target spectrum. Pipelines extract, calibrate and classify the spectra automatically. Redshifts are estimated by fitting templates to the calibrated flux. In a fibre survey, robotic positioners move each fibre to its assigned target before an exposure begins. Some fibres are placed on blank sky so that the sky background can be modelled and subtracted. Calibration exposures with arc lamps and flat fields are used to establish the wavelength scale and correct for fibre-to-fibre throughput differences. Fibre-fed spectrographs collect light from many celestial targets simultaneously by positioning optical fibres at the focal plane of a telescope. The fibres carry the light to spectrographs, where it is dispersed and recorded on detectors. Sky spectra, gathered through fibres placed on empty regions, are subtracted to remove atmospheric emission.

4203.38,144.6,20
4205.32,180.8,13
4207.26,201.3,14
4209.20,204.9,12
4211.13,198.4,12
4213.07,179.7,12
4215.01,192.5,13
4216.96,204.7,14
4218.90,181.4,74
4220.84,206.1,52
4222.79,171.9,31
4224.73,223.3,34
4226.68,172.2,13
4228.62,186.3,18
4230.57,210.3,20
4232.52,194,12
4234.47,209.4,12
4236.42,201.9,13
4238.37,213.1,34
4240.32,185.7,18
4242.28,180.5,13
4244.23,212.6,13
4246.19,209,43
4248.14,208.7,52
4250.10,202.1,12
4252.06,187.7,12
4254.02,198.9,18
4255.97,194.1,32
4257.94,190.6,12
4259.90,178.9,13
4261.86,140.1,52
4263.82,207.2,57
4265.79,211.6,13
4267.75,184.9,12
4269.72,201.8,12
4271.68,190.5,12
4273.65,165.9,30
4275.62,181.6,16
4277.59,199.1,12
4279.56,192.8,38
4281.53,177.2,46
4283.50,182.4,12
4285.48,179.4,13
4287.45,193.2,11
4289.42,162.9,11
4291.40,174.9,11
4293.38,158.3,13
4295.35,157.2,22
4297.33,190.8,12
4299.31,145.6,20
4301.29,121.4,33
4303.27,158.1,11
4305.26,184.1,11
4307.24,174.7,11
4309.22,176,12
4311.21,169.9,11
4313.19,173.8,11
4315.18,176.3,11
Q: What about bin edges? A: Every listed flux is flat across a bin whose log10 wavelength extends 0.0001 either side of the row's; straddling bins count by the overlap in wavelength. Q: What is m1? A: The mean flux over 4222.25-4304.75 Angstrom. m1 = 186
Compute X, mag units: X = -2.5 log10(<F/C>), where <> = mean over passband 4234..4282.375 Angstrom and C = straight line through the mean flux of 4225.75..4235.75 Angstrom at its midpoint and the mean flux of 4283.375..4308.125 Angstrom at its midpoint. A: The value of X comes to -0.06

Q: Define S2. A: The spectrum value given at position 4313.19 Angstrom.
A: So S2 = 173.8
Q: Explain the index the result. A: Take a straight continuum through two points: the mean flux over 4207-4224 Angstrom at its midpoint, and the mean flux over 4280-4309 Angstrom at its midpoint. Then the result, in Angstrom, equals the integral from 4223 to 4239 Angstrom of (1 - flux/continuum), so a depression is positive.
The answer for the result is -0.9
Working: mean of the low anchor 194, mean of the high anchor 169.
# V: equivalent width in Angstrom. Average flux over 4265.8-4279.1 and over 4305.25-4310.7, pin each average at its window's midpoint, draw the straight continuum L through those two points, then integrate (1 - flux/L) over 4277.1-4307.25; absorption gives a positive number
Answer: 1.8 Angstrom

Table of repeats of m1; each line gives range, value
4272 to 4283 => 184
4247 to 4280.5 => 190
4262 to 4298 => 183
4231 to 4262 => 196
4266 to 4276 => 187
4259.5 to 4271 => 188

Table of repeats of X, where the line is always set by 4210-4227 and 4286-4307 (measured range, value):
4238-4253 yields -0.09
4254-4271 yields -0.07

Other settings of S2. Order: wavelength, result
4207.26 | 201.3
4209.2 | 204.9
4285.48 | 179.4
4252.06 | 187.7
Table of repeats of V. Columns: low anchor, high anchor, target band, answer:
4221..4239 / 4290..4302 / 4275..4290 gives -1.54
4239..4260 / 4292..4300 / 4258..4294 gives -0.99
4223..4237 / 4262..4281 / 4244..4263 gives 0.21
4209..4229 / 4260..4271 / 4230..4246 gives -0.85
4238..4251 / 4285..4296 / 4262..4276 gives -0.31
